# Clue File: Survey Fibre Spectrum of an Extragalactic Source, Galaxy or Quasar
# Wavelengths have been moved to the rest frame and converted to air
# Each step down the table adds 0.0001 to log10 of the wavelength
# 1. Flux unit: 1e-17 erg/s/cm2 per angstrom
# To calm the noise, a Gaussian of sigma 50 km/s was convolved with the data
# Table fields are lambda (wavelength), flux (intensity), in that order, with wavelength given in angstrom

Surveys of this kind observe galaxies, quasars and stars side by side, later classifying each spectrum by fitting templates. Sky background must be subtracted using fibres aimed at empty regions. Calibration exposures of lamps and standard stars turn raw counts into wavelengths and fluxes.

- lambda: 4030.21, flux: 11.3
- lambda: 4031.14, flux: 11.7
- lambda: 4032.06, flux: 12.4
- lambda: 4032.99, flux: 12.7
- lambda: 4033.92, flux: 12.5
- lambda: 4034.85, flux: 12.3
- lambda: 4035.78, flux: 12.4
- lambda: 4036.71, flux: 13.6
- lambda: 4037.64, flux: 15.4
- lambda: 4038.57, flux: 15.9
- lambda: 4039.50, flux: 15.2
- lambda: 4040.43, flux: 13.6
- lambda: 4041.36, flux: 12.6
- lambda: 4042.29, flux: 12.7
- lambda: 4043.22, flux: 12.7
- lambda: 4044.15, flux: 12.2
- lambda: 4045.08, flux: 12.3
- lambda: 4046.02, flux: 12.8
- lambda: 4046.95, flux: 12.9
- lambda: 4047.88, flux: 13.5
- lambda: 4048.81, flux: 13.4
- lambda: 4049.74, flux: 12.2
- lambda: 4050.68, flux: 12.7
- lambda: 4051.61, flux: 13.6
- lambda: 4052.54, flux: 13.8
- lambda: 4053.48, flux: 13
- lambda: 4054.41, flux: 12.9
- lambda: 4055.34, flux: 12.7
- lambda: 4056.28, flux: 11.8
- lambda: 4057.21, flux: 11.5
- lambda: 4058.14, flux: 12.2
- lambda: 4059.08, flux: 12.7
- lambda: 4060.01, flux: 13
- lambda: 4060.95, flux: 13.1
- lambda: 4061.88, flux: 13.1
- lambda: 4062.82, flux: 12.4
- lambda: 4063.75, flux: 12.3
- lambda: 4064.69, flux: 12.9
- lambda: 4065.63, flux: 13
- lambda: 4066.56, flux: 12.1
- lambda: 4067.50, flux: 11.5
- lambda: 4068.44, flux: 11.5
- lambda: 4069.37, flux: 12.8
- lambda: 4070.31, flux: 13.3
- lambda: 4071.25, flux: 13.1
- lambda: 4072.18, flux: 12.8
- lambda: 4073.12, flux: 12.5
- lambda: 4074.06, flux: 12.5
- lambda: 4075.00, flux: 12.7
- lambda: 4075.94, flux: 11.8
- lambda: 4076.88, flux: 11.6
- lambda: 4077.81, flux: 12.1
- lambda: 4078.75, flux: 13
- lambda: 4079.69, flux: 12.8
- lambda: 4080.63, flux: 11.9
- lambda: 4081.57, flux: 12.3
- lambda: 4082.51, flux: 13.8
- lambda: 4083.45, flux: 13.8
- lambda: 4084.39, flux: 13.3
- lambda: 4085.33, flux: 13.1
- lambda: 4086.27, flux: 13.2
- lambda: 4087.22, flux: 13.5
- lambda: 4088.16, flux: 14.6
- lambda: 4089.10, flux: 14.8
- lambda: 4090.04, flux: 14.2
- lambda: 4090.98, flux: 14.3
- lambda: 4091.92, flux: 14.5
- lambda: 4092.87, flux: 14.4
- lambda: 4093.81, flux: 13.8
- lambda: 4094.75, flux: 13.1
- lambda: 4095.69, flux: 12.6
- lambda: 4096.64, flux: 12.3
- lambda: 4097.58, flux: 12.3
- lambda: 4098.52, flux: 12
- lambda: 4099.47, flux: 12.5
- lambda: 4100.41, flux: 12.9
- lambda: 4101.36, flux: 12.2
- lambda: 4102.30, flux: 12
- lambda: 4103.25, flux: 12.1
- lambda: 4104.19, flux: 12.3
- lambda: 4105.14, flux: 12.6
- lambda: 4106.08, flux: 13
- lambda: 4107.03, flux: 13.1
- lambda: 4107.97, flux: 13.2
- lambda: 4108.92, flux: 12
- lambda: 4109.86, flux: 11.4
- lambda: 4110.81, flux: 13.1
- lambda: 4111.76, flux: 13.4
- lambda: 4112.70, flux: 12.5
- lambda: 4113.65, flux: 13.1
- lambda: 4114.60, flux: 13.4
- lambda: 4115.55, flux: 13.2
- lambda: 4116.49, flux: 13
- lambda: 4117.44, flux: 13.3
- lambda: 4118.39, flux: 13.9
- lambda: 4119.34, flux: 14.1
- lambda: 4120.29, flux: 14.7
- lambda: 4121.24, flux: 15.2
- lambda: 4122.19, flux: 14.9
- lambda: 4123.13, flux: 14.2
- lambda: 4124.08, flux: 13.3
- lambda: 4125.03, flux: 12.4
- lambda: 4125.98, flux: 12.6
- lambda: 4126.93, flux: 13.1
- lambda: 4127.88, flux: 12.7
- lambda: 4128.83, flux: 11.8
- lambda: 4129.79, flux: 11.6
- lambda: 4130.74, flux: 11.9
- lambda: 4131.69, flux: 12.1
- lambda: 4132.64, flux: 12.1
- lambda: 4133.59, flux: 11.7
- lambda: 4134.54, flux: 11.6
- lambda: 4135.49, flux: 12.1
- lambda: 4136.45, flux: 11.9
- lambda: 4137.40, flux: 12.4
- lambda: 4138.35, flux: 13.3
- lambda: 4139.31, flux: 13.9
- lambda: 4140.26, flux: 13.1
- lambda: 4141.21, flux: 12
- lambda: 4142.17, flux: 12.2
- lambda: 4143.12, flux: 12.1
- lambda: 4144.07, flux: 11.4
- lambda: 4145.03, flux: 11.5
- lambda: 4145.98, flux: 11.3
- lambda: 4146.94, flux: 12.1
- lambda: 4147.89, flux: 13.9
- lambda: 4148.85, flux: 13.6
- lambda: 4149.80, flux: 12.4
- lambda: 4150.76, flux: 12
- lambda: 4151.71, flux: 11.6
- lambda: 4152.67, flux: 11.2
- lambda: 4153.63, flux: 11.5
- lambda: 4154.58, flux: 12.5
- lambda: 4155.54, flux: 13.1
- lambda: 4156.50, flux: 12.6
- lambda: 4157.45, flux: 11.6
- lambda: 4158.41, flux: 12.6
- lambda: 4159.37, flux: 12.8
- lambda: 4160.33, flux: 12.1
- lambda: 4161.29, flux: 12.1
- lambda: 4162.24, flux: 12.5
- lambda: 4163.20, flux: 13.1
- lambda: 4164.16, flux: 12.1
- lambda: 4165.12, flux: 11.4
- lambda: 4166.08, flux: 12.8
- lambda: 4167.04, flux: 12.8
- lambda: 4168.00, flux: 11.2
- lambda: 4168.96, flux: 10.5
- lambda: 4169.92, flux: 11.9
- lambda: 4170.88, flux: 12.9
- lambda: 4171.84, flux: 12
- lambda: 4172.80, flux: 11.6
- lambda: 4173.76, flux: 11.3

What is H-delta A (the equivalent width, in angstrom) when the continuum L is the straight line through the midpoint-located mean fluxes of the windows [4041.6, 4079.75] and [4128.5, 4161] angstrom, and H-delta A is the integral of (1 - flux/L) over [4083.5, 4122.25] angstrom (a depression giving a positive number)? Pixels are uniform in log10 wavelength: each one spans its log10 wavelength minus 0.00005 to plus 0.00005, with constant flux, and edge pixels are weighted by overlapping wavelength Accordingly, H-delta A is -2.5 angstrom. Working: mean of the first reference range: 12.6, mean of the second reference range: 12.2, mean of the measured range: 13.2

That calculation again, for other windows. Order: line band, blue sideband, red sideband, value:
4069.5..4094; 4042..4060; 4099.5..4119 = -0.86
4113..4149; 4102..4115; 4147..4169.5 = -0.92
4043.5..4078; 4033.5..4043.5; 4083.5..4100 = 2.31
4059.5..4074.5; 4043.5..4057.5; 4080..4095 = 0.62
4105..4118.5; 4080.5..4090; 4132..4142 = 0.01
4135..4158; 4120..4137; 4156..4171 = 0.27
